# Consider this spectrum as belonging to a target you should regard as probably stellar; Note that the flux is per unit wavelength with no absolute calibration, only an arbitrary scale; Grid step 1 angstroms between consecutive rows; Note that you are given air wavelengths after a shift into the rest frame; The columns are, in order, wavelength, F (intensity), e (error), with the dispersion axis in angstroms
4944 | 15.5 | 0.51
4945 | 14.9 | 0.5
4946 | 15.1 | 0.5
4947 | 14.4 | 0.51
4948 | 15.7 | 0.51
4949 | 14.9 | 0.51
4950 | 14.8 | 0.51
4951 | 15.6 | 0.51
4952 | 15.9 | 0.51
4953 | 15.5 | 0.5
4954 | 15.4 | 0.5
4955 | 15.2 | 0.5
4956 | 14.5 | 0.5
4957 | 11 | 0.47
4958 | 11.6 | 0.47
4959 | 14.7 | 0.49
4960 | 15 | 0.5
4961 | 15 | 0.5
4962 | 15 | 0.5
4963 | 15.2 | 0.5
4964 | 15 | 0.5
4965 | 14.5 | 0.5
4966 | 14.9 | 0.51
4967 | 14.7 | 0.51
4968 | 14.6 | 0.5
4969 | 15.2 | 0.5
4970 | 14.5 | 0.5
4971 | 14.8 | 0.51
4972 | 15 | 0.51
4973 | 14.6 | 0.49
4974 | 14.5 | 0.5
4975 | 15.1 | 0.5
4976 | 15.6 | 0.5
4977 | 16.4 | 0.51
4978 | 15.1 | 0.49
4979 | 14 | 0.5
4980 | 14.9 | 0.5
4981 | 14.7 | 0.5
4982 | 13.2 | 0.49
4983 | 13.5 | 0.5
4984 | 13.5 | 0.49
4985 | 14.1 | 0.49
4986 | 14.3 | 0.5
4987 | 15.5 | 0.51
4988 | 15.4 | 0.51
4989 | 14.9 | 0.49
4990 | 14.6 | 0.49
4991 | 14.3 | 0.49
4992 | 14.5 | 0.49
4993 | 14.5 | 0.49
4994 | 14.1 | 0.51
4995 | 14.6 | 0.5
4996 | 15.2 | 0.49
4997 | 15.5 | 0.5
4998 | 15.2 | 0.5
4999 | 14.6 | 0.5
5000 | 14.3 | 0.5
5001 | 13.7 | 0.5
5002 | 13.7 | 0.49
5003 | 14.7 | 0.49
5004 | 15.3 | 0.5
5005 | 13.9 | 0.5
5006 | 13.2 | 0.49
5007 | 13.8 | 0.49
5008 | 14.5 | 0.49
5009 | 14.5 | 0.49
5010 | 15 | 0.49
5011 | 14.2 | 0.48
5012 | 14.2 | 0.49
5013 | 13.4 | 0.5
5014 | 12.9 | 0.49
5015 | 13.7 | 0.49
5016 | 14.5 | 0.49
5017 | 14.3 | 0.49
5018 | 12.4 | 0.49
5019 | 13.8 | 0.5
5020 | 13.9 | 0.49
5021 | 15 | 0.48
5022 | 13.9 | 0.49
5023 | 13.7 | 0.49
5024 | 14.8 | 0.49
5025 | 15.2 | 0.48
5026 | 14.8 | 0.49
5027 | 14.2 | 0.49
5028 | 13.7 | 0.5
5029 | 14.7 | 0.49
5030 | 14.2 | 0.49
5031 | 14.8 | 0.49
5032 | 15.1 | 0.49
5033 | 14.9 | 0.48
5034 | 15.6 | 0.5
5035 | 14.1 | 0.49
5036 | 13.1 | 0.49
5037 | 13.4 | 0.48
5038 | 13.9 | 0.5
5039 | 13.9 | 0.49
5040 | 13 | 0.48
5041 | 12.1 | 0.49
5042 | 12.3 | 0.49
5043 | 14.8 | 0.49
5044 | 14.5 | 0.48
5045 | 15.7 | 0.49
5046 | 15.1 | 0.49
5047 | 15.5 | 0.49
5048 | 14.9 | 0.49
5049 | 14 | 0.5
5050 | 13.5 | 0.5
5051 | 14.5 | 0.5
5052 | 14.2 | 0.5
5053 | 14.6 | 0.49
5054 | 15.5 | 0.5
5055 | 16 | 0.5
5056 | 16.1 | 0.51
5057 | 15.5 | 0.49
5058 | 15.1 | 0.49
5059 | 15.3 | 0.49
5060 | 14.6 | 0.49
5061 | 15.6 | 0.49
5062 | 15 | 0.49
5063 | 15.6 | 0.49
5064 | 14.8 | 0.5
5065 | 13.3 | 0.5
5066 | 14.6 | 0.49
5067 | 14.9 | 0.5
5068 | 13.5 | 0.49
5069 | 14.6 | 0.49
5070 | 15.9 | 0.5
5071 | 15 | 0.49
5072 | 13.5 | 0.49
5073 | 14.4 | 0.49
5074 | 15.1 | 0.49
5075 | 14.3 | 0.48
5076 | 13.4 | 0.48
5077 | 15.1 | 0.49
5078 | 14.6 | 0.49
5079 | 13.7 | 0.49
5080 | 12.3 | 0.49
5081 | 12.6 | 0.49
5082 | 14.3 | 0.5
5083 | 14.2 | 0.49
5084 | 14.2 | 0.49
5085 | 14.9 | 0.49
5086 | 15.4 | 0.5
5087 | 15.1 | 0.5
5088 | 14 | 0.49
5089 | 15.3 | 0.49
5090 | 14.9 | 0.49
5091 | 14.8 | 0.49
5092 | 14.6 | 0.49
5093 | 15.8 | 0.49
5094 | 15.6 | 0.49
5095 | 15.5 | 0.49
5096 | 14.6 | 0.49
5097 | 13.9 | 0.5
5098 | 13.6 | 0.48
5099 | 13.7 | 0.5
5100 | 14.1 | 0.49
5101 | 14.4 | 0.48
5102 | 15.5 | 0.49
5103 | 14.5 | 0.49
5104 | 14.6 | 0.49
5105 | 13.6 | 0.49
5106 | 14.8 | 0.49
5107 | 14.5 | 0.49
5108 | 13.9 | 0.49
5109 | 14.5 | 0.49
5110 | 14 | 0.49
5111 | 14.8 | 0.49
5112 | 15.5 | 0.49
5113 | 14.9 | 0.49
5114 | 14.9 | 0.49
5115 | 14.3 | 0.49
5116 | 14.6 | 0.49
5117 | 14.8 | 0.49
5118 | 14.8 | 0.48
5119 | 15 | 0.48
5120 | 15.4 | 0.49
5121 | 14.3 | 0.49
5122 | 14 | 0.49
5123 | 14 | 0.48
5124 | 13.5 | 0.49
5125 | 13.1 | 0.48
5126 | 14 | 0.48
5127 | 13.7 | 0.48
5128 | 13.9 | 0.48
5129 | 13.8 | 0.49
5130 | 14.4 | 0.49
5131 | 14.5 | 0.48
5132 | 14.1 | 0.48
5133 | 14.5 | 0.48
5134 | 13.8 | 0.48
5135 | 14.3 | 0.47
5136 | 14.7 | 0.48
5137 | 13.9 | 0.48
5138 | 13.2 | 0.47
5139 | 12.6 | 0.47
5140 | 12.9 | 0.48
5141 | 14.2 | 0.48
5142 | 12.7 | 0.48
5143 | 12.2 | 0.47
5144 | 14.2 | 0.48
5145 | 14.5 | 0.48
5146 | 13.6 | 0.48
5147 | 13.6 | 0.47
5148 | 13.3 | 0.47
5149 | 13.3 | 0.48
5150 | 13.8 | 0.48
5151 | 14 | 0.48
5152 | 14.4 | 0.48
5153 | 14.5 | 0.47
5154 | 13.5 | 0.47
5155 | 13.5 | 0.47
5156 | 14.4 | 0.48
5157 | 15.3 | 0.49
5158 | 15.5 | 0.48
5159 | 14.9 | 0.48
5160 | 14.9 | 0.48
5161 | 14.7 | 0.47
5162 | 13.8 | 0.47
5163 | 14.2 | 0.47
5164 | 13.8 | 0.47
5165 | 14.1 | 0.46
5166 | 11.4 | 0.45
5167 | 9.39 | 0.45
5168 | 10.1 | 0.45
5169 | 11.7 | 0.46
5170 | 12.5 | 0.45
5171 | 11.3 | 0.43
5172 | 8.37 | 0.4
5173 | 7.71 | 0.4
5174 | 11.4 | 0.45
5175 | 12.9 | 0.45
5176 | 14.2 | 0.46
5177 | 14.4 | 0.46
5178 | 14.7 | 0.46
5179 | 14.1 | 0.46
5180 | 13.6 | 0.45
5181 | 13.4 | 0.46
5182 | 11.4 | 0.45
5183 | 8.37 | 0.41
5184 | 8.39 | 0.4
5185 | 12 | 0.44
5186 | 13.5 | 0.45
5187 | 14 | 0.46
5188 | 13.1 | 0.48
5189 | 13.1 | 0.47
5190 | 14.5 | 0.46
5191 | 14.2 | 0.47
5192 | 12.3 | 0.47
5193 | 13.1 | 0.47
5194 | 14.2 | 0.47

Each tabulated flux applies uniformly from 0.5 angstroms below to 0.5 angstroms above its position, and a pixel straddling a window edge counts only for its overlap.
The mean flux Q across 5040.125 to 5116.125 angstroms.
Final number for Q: 14.6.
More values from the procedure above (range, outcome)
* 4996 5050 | 14.2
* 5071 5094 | 14.4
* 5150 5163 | 14.4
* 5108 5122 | 14.7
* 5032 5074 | 14.6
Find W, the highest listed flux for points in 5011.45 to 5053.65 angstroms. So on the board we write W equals 15.7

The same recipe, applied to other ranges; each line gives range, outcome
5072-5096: 15.8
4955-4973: 15.2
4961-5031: 16.4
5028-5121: 16.1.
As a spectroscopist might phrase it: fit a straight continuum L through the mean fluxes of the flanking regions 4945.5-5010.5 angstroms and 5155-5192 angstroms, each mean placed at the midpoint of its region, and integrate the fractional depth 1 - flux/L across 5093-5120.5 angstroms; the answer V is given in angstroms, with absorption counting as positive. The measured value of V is -2.5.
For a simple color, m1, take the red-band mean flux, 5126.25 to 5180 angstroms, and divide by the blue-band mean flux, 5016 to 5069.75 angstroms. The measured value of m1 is 0.93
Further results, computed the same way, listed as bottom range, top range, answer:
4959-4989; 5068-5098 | 0.98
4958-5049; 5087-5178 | 0.96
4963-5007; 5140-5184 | 0.89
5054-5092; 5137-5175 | 0.89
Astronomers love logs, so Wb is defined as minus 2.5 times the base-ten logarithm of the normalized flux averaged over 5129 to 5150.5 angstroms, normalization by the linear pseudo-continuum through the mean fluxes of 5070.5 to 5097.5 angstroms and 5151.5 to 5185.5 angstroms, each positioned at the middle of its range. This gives -0.03 mag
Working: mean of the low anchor 14.5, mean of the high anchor 12.7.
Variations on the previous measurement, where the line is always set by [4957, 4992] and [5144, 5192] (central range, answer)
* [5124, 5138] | -0.05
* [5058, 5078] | -0.06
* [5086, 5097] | -0.10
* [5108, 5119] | -0.09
